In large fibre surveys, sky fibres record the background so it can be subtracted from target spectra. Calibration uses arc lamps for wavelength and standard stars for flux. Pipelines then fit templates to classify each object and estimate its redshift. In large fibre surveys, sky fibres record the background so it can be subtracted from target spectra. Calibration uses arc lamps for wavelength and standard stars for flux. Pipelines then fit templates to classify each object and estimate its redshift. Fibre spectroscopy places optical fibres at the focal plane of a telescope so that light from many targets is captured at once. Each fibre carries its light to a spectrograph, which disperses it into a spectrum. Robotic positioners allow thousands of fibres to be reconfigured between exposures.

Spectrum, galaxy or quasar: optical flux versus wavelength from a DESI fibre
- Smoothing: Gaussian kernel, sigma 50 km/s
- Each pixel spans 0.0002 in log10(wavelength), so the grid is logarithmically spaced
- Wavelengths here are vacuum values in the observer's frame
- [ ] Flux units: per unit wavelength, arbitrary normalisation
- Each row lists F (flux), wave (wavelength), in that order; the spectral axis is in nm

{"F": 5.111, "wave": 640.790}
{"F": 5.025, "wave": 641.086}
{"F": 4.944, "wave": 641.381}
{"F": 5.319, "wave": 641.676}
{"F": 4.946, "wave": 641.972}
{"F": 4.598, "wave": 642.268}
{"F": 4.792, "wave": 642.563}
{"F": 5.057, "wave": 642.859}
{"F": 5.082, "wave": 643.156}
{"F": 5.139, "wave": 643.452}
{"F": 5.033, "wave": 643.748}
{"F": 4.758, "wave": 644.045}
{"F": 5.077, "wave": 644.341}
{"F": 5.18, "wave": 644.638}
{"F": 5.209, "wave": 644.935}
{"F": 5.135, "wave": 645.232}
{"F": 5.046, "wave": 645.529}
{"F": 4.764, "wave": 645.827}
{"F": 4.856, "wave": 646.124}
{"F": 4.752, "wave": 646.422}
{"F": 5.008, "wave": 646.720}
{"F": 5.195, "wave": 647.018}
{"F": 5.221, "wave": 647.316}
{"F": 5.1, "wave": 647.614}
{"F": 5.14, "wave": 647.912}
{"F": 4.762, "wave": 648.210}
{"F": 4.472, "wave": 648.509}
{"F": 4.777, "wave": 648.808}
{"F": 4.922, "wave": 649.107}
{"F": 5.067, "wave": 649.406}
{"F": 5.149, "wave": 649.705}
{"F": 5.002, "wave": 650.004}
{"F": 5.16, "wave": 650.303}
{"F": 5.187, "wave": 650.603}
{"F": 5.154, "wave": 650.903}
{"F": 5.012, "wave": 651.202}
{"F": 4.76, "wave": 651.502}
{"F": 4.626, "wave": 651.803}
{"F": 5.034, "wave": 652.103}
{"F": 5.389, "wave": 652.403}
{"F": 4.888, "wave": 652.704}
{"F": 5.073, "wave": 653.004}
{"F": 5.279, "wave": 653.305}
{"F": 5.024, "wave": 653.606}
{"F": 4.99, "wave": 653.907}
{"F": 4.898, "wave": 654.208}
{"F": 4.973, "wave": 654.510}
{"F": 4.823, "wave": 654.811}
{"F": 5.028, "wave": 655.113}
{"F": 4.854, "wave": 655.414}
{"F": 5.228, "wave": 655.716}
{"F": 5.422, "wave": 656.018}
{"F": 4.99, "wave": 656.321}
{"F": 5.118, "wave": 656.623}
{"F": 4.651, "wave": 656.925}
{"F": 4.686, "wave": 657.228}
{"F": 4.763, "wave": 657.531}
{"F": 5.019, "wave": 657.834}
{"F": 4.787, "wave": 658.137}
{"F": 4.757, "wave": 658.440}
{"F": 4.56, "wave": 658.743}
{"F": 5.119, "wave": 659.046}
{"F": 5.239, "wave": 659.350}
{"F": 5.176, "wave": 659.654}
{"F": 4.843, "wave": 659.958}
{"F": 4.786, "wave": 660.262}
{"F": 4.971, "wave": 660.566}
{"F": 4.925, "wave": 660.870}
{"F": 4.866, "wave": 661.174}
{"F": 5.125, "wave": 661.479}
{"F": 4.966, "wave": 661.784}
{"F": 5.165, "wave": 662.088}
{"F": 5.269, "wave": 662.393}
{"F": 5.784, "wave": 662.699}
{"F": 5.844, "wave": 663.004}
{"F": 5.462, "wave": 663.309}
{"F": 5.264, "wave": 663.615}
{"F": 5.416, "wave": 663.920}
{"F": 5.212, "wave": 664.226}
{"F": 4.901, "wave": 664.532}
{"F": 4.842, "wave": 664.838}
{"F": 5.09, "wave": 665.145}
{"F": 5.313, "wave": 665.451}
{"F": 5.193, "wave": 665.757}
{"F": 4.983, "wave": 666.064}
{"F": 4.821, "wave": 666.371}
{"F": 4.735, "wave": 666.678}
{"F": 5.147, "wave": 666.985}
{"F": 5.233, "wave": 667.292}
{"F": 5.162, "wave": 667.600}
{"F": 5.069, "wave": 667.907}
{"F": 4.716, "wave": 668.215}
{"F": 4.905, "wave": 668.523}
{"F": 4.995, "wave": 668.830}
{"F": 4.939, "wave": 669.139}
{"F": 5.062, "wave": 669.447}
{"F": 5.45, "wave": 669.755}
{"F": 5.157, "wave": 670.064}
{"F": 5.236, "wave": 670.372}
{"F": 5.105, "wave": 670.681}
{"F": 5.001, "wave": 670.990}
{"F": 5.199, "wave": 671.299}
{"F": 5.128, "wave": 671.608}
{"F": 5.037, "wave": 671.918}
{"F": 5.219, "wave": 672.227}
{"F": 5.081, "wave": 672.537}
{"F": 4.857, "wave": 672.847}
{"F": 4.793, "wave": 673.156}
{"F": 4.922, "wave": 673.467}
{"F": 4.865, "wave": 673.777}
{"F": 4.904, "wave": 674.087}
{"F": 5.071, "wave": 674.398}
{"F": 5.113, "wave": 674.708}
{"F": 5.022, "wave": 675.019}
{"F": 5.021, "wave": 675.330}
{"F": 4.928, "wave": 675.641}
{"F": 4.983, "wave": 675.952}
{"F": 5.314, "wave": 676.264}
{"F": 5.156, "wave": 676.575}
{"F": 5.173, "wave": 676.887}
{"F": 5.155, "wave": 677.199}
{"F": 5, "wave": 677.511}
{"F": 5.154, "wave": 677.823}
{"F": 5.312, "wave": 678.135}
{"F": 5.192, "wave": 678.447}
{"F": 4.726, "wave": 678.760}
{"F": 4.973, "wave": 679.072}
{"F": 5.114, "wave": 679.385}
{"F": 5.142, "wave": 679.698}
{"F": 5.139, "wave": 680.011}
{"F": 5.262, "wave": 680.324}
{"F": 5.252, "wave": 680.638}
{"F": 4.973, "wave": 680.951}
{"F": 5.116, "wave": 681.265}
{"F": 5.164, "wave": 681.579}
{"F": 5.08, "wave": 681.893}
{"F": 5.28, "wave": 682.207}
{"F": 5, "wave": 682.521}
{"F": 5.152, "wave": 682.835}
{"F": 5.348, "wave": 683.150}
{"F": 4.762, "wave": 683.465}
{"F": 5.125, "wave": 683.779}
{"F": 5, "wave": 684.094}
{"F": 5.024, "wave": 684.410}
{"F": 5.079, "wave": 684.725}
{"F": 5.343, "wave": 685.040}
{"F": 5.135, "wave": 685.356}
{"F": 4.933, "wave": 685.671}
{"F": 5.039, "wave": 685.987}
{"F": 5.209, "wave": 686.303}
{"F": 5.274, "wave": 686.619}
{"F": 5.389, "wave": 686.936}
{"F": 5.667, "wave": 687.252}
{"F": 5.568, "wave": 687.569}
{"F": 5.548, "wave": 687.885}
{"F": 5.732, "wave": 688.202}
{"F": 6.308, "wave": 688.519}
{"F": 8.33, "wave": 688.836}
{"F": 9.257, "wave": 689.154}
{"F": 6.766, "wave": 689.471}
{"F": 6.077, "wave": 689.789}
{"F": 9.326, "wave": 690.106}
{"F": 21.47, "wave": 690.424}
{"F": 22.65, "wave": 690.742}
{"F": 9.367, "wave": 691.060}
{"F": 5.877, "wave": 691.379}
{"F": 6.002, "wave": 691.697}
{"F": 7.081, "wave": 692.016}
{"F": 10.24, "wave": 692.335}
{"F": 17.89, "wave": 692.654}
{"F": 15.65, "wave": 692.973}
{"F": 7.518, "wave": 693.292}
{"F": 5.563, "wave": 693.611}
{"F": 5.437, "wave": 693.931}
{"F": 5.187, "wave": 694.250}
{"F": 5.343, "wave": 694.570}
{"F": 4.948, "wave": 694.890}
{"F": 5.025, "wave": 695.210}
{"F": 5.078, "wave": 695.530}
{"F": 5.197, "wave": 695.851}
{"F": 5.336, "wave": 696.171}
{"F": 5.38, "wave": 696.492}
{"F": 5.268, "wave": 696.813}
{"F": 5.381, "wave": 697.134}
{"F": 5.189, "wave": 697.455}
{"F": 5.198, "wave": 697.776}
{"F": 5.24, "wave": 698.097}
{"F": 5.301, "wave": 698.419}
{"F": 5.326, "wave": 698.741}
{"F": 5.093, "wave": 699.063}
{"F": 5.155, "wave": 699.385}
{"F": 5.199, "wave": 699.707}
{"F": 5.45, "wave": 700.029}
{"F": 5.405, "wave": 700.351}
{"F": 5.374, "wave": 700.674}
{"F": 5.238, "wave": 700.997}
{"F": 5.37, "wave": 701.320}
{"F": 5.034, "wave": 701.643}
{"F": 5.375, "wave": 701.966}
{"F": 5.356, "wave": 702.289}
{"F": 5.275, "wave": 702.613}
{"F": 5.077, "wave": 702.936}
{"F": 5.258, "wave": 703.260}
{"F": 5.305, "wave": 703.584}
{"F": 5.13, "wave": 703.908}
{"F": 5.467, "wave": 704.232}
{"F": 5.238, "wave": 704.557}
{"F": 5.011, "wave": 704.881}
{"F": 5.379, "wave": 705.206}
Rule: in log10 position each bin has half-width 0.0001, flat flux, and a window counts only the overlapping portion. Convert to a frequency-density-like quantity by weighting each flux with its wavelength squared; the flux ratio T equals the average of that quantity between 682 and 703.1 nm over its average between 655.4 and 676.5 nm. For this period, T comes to 1.40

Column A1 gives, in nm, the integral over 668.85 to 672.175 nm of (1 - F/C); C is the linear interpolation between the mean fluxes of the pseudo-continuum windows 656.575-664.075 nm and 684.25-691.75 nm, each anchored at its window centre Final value 0.47 nm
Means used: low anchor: 5.06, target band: 5.13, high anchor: 7.54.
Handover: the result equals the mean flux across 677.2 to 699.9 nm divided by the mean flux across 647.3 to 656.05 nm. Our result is 1.3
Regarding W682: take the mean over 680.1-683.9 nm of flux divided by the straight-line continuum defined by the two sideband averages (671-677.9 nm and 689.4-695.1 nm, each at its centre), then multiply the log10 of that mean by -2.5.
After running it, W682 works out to 0.33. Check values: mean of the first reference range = 5.05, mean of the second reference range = 9.58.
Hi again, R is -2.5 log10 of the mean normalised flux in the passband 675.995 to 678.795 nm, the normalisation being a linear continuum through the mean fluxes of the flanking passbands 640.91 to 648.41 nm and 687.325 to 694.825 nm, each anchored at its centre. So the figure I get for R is 0.45 mag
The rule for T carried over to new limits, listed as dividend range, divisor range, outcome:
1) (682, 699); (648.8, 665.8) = 1.50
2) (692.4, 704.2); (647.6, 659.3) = 1.37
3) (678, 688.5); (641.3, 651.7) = 1.16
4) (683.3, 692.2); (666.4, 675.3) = 1.51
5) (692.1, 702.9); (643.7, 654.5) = 1.42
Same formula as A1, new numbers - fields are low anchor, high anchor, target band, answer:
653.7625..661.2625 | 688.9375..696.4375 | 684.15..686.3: 0.77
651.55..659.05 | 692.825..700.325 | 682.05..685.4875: 0.25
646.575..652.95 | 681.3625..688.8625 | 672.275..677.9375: 0.23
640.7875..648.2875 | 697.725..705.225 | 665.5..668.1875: 0.04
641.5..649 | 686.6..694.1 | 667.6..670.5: 0.83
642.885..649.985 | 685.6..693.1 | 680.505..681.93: 0.52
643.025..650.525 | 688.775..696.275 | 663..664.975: 0.37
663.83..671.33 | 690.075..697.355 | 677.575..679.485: 0.42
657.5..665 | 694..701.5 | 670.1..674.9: 0.09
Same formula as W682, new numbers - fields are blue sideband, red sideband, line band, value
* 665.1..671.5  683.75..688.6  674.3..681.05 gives 0.022 mag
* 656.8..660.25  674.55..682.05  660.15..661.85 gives -0.010 mag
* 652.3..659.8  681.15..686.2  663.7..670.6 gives -0.009 mag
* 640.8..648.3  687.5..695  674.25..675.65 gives 0.441 mag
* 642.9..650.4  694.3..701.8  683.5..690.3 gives -0.161 mag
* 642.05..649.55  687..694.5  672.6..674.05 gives 0.456 mag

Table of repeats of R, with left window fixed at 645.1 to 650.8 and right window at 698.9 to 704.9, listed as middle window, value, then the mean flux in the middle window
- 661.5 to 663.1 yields -0.06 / 5.37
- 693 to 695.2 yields -0.19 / 6.22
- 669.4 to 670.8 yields -0.02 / 5.22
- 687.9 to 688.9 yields -0.24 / 6.47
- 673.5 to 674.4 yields 0.04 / 4.92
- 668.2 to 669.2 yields 0.04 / 4.91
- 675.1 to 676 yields 0.03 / 4.98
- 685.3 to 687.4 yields -0.01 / 5.24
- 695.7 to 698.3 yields -0.01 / 5.27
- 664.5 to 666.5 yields 0.01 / 5.03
